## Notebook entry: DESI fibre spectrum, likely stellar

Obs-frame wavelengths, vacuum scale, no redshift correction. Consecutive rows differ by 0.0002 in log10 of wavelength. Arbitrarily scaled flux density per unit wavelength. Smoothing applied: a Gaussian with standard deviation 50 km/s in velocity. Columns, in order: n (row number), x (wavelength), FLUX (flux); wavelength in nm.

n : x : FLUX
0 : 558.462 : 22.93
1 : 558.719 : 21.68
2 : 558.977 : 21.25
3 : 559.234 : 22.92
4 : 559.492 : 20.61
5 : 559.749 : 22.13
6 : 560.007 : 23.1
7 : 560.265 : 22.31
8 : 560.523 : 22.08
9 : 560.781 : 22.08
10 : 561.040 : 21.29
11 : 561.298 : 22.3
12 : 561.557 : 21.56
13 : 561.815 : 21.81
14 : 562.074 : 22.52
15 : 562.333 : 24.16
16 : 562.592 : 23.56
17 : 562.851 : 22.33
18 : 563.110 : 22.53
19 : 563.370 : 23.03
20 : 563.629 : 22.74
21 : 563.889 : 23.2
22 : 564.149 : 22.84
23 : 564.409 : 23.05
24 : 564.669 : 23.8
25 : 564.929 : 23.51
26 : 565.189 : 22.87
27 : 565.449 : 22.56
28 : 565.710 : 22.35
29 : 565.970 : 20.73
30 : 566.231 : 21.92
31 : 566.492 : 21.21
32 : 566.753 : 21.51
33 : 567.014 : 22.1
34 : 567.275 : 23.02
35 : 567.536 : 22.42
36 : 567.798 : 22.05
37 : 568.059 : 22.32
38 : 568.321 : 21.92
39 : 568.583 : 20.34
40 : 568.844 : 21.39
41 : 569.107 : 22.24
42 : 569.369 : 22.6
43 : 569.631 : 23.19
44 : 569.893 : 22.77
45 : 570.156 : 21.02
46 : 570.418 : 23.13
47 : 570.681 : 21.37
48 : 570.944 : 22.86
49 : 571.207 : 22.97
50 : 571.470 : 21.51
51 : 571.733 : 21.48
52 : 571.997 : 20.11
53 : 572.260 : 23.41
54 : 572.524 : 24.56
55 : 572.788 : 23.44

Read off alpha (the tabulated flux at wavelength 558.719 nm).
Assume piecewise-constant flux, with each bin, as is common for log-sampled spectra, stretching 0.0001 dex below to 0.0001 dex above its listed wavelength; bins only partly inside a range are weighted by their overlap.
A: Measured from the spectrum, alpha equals 21.68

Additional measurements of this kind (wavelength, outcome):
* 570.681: 21.37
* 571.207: 22.97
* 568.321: 21.92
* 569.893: 22.77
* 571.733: 21.48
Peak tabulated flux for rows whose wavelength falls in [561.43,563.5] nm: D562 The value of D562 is 24.16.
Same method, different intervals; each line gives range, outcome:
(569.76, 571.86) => 23.13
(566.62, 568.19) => 23.02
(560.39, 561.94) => 22.3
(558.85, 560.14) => 23.1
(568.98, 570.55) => 23.19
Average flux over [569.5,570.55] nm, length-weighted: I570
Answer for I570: 22.5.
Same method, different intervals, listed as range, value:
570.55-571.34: 22.4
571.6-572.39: 21.7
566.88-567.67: 22.5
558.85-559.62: 21.6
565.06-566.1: 22.1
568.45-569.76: 22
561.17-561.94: 21.9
